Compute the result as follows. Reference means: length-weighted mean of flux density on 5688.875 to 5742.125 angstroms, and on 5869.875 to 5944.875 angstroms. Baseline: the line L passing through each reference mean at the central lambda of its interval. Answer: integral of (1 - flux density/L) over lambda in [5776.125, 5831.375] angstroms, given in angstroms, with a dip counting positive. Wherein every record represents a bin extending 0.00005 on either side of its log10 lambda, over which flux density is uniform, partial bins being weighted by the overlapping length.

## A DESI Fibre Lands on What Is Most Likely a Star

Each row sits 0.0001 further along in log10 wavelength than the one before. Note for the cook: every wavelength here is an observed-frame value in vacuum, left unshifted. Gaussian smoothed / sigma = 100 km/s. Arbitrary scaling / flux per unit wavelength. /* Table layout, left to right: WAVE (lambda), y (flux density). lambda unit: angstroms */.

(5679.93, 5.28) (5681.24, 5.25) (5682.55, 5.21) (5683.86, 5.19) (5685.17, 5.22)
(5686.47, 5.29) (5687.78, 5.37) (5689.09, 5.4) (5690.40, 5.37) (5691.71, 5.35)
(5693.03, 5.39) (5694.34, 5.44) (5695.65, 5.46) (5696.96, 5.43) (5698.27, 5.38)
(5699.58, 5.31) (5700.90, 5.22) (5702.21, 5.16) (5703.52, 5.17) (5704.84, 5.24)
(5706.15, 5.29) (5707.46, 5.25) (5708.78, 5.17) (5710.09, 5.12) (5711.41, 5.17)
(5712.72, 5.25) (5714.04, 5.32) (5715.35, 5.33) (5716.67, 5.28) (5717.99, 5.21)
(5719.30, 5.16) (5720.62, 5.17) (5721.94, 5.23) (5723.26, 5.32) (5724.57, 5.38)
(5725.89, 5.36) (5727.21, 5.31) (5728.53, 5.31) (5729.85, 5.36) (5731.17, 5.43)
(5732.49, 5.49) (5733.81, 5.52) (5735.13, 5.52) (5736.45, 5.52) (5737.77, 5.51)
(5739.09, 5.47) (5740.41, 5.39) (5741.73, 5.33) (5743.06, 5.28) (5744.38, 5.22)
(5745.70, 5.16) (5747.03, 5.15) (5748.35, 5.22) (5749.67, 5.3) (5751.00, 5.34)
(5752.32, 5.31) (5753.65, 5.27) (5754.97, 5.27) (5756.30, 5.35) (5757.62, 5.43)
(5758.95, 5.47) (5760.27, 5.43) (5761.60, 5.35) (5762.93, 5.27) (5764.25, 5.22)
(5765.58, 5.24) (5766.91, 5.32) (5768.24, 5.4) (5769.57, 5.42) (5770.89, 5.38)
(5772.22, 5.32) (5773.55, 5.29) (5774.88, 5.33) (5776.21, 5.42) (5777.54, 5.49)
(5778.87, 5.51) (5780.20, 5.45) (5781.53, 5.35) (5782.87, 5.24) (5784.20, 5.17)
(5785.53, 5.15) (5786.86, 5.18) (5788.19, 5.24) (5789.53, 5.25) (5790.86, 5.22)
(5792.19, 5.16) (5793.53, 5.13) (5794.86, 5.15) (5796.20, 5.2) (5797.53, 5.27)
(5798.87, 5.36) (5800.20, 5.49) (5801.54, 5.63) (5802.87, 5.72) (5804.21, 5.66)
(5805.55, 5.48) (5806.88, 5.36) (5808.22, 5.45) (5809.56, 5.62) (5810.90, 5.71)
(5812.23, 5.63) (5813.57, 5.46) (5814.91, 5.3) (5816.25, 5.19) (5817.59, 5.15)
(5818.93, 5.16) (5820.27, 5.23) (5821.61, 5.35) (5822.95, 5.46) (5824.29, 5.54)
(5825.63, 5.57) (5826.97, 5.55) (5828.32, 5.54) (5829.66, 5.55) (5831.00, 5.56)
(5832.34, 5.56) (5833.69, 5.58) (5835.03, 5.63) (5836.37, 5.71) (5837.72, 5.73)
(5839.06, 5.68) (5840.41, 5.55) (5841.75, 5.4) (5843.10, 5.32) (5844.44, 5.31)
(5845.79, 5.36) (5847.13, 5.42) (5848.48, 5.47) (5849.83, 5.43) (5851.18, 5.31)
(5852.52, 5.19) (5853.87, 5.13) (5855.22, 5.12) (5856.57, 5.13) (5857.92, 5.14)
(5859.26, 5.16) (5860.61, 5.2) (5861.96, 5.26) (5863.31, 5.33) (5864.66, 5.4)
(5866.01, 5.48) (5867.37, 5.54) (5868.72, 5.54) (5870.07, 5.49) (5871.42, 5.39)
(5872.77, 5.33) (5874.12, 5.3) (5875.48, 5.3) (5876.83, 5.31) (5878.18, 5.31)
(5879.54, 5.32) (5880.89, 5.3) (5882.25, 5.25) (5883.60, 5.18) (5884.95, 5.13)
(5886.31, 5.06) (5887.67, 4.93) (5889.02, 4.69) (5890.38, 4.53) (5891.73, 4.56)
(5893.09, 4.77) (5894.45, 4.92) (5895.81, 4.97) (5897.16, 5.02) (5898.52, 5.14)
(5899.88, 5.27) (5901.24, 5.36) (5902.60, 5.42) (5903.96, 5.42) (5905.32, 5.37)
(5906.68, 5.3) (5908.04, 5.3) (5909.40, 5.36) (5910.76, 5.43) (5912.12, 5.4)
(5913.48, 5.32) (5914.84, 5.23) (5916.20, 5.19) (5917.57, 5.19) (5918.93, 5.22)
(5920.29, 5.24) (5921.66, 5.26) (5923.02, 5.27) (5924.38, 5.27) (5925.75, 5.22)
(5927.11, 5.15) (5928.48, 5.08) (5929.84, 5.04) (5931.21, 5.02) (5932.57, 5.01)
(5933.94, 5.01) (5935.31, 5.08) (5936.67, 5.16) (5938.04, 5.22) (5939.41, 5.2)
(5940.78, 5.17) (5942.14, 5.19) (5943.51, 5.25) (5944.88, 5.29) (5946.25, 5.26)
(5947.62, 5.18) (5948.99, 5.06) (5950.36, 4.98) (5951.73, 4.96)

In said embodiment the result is -1.3 angstroms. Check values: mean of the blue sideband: 5.33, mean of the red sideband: 5.18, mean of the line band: 5.39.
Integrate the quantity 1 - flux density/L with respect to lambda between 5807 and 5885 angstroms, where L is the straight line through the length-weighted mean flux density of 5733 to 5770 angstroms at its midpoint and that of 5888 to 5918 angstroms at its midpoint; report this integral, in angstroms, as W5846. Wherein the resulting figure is -2.6 angstroms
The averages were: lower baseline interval 5.35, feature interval 5.39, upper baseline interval 5.14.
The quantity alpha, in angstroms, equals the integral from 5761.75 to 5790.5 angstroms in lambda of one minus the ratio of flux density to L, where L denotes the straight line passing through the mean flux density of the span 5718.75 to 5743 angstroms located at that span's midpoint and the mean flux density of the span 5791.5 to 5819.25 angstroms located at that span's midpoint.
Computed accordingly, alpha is 0.4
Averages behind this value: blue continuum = 5.37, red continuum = 5.4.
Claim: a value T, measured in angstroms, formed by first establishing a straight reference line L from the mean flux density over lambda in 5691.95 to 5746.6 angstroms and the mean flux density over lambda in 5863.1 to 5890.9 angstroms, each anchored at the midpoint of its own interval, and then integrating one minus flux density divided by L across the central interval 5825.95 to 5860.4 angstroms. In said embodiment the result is -1.0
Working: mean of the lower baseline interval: 5.32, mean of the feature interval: 5.42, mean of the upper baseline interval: 5.24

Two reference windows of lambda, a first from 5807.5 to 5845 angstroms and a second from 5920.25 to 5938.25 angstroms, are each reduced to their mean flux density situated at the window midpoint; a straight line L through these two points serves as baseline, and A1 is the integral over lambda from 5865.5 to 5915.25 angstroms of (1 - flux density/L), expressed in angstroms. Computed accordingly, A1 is 0.5 angstroms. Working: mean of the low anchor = 5.48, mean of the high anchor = 5.14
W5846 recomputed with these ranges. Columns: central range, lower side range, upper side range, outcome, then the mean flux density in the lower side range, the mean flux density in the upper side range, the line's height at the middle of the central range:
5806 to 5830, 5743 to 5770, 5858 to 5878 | -0.5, 5.31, 5.35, 5.33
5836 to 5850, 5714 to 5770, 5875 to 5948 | -0.7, 5.33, 5.17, 5.23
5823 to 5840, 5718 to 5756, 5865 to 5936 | -1.1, 5.33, 5.2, 5.25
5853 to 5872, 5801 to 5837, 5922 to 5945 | 0.2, 5.49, 5.15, 5.37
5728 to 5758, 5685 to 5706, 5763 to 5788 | -0.2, 5.33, 5.33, 5.33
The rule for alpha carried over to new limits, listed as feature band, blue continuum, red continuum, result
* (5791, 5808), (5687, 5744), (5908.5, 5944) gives -0.3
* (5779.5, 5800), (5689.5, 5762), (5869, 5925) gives 0.1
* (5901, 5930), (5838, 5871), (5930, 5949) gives -0.4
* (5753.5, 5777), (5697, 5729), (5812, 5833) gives 0.0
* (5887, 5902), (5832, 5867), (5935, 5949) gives 1.0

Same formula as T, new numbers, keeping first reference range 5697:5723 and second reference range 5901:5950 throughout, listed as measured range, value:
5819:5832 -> -0.6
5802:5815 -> -0.8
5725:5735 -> -0.3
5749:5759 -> -0.2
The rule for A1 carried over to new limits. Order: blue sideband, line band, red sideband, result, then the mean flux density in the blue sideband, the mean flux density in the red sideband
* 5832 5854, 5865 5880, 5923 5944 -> -0.1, 5.46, 5.14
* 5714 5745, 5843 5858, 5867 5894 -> -0.3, 5.35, 5.16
